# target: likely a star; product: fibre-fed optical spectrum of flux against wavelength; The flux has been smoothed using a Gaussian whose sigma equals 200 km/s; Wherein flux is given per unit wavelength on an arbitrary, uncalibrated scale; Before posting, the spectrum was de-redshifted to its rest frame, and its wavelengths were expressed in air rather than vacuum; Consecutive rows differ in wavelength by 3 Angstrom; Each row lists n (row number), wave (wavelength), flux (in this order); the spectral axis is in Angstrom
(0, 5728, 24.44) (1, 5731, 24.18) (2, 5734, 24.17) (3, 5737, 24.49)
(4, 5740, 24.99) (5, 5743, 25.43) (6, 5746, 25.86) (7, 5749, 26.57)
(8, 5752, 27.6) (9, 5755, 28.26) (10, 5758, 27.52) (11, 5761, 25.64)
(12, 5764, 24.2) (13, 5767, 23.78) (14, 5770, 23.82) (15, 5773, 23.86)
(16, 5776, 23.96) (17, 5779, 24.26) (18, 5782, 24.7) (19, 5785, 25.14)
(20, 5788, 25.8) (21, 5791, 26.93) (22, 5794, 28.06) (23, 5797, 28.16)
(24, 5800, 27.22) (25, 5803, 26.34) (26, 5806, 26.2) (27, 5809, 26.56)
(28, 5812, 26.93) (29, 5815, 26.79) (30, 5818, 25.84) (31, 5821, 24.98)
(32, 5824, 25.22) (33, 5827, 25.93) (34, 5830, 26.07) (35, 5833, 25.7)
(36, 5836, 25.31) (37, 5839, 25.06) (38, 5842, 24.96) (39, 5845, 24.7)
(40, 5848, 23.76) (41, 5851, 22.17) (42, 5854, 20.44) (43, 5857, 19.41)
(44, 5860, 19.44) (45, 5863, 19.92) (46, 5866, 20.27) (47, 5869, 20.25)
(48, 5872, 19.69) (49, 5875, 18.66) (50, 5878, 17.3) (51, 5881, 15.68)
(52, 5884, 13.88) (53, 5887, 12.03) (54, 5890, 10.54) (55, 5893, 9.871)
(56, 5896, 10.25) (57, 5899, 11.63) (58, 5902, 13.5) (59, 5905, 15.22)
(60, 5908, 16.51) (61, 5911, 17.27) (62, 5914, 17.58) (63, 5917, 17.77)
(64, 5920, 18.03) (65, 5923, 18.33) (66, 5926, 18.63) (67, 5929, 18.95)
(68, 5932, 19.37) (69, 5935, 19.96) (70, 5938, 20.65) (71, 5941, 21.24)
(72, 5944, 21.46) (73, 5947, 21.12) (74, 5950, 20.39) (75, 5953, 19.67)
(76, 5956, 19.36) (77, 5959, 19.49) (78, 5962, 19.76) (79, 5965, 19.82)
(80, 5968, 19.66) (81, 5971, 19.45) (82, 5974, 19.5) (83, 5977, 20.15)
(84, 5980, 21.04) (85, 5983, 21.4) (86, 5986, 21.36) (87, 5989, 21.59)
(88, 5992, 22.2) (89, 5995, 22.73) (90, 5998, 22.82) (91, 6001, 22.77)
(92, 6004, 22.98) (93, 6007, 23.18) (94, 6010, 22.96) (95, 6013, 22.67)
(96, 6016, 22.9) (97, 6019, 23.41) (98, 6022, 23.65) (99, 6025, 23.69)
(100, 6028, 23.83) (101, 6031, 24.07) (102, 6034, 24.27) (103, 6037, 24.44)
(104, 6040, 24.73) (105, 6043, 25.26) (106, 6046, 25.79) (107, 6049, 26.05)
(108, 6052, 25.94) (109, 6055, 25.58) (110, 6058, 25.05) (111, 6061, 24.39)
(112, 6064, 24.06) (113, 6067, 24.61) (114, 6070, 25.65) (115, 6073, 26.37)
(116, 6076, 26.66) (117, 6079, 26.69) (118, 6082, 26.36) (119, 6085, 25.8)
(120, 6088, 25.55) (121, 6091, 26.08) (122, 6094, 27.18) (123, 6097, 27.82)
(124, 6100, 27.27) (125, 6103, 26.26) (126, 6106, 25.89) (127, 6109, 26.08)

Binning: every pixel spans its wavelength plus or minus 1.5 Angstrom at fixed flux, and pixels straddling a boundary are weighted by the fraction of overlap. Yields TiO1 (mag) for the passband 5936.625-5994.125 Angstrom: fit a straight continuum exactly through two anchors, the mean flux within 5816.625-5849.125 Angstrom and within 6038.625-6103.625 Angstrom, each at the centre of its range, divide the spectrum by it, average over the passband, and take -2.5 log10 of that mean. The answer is 0.24 mag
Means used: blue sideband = 25.2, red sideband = 25.9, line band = 20.5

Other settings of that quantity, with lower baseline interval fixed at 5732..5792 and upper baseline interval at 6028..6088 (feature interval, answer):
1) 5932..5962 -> 0.241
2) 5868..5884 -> 0.380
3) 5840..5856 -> 0.098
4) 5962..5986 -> 0.246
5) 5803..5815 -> -0.052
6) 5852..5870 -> 0.256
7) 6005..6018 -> 0.107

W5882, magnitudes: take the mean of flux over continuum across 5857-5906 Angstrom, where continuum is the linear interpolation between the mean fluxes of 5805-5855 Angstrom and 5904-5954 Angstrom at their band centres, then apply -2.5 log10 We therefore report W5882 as 0.375 mag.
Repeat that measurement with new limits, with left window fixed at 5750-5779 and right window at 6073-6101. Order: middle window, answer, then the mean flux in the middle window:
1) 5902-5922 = 0.47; 16.8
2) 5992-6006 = 0.15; 22.8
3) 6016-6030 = 0.12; 23.6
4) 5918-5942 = 0.32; 19.3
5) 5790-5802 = -0.09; 27.6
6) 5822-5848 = 0.02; 25.3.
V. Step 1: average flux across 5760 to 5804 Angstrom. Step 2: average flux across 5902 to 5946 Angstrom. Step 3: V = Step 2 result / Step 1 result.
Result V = 0.73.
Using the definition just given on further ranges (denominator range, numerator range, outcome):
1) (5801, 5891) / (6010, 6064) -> 1.10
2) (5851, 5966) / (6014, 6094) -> 1.41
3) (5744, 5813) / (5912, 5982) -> 0.76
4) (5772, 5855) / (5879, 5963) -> 0.67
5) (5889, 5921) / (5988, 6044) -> 1.63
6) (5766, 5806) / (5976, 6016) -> 0.87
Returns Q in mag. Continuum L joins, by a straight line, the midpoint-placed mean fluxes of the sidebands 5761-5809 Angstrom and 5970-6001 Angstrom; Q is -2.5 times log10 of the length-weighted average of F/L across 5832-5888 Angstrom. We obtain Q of 0.17 mag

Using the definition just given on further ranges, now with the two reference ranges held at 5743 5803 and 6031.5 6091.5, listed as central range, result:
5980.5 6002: 0.159 mag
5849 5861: 0.245 mag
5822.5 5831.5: 0.002 mag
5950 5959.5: 0.287 mag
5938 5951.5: 0.215 mag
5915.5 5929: 0.368 mag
